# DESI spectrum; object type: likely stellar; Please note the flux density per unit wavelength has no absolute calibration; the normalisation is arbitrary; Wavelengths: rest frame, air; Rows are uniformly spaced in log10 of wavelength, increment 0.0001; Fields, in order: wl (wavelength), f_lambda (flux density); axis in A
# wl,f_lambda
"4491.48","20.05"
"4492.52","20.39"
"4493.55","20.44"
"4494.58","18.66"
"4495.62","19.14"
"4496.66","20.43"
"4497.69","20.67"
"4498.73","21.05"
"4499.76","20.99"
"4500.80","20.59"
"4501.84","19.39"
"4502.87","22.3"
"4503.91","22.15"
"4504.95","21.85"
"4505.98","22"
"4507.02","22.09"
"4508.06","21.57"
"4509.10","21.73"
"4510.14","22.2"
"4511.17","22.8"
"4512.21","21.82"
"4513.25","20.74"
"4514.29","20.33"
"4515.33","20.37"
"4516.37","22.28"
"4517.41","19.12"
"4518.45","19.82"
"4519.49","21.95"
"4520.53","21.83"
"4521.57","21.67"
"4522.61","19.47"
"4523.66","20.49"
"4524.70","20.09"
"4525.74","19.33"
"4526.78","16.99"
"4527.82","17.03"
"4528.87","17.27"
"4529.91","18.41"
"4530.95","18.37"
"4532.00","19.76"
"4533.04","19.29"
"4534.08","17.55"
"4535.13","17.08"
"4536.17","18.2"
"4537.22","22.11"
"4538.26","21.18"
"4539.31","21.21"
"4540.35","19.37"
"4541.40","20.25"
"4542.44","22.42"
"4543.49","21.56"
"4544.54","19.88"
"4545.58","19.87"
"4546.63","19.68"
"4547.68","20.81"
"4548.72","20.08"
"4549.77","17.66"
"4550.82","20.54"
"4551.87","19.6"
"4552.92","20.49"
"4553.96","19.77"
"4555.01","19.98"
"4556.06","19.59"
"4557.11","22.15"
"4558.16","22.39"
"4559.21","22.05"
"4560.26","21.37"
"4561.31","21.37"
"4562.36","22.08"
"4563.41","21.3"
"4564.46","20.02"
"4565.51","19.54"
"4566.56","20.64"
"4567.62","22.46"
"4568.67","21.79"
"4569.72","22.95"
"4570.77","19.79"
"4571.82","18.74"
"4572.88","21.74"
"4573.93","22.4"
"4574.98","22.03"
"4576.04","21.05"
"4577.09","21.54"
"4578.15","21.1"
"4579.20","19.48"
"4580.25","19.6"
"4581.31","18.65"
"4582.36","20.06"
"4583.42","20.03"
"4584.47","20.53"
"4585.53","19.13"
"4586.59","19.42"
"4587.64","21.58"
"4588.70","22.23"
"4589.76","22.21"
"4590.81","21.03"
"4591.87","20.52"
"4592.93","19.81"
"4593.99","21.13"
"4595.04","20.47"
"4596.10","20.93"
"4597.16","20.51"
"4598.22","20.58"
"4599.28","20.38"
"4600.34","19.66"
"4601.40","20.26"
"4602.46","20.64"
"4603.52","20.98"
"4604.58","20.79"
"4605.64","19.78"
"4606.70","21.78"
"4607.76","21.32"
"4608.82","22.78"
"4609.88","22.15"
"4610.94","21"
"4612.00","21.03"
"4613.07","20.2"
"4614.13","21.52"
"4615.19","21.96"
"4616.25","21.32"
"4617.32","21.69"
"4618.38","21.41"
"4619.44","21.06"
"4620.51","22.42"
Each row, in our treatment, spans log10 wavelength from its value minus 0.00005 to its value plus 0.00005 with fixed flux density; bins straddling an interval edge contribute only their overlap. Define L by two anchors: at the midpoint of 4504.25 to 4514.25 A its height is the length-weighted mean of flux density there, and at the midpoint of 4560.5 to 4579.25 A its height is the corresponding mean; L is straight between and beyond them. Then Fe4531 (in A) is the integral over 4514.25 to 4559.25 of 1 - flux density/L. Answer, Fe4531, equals 3.2 A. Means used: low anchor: 21.8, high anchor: 21.2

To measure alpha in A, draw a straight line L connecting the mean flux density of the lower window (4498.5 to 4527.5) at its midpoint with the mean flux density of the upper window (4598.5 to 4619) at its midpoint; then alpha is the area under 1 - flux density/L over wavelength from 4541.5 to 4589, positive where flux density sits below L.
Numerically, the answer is 0.8 A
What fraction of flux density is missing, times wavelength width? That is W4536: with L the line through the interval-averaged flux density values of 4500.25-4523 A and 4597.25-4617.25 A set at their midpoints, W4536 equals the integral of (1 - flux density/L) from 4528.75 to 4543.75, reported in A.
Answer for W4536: 1.1 A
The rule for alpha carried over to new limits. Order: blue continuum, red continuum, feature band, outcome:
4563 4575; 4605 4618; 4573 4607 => 0.9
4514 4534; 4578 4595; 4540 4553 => -0.2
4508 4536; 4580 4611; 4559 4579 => -0.8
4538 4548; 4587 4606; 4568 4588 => 0.1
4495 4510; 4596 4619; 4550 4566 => 0.2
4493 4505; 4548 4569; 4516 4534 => 1.0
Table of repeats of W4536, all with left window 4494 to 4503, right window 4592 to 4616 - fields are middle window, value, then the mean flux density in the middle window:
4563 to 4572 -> -0.1 A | 20.9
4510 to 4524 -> -0.4 A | 21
